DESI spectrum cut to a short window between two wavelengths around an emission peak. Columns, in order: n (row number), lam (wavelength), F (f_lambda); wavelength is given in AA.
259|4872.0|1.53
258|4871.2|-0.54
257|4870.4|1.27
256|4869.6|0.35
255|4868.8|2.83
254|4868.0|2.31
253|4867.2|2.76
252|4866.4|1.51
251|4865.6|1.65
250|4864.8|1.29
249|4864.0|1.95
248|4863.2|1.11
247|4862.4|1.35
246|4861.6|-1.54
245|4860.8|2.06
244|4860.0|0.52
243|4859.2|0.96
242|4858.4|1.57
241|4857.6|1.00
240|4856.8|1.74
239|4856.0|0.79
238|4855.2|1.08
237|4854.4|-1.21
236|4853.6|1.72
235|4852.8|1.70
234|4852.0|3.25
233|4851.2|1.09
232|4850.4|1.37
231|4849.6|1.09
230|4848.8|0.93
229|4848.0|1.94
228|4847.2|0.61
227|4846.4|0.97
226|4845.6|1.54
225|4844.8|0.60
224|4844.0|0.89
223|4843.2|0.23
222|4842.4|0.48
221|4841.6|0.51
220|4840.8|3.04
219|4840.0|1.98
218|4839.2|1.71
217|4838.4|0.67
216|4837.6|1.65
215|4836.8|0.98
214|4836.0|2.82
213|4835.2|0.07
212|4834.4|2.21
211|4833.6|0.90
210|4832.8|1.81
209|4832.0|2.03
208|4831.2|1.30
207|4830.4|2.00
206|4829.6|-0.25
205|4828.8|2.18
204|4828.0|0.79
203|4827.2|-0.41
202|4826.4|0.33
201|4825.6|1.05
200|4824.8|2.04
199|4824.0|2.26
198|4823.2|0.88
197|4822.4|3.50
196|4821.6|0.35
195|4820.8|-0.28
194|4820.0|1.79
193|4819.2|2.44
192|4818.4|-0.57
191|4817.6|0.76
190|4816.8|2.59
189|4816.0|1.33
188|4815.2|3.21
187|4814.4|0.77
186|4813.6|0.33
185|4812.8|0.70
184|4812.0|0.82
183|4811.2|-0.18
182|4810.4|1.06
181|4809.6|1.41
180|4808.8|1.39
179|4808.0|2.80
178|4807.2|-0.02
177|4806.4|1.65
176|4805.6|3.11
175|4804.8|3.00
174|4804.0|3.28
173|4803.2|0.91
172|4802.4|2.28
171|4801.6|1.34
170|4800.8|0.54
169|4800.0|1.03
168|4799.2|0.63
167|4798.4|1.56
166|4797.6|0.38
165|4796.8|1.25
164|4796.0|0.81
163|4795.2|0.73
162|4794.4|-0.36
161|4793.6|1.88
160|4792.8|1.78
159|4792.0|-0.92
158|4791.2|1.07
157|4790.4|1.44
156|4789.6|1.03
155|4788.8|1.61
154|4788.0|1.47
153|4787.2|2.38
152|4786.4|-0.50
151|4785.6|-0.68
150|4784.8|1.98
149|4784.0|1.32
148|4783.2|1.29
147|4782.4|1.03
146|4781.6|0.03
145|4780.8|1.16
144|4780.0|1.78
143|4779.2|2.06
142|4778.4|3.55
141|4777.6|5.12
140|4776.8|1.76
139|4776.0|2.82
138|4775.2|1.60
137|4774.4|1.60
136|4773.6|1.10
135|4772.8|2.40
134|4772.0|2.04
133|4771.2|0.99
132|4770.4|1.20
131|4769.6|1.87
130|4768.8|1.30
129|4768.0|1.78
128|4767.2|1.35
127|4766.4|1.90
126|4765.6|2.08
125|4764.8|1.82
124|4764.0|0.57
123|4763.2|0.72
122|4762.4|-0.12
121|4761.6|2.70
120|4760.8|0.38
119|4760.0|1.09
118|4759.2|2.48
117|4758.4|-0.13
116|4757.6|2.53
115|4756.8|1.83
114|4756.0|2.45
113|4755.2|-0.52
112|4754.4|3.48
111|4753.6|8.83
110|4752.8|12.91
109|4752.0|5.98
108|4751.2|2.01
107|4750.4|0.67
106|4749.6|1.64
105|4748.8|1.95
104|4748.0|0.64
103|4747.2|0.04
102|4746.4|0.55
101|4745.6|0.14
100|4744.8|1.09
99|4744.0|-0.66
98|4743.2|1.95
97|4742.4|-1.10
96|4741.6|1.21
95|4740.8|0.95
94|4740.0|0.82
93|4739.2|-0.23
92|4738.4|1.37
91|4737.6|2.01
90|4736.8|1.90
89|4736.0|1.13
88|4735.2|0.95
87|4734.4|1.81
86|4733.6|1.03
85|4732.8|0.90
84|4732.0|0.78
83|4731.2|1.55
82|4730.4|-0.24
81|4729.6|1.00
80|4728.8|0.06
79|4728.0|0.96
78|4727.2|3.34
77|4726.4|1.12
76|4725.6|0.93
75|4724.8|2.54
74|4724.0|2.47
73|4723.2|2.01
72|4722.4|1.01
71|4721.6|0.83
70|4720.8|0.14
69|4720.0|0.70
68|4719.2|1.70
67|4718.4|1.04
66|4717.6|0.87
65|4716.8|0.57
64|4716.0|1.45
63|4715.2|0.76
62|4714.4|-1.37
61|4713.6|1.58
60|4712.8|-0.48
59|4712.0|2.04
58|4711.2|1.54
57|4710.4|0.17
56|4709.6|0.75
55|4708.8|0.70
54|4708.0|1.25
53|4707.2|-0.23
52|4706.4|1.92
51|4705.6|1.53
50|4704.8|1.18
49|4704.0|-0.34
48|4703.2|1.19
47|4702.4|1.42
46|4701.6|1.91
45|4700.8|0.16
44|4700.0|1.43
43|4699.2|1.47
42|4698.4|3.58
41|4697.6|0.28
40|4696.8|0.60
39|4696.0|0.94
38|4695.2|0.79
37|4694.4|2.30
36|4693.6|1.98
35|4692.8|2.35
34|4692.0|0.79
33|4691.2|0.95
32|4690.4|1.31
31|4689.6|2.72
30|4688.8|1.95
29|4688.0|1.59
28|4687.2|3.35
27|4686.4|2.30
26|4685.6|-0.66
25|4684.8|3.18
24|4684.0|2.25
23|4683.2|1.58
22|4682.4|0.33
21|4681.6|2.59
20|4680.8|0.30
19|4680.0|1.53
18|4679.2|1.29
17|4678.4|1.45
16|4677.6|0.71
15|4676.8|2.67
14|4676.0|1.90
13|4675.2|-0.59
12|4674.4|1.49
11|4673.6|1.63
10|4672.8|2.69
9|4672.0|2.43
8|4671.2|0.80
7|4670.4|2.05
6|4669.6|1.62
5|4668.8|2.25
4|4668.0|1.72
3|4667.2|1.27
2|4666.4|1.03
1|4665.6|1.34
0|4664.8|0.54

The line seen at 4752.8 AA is H-gamma 4340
